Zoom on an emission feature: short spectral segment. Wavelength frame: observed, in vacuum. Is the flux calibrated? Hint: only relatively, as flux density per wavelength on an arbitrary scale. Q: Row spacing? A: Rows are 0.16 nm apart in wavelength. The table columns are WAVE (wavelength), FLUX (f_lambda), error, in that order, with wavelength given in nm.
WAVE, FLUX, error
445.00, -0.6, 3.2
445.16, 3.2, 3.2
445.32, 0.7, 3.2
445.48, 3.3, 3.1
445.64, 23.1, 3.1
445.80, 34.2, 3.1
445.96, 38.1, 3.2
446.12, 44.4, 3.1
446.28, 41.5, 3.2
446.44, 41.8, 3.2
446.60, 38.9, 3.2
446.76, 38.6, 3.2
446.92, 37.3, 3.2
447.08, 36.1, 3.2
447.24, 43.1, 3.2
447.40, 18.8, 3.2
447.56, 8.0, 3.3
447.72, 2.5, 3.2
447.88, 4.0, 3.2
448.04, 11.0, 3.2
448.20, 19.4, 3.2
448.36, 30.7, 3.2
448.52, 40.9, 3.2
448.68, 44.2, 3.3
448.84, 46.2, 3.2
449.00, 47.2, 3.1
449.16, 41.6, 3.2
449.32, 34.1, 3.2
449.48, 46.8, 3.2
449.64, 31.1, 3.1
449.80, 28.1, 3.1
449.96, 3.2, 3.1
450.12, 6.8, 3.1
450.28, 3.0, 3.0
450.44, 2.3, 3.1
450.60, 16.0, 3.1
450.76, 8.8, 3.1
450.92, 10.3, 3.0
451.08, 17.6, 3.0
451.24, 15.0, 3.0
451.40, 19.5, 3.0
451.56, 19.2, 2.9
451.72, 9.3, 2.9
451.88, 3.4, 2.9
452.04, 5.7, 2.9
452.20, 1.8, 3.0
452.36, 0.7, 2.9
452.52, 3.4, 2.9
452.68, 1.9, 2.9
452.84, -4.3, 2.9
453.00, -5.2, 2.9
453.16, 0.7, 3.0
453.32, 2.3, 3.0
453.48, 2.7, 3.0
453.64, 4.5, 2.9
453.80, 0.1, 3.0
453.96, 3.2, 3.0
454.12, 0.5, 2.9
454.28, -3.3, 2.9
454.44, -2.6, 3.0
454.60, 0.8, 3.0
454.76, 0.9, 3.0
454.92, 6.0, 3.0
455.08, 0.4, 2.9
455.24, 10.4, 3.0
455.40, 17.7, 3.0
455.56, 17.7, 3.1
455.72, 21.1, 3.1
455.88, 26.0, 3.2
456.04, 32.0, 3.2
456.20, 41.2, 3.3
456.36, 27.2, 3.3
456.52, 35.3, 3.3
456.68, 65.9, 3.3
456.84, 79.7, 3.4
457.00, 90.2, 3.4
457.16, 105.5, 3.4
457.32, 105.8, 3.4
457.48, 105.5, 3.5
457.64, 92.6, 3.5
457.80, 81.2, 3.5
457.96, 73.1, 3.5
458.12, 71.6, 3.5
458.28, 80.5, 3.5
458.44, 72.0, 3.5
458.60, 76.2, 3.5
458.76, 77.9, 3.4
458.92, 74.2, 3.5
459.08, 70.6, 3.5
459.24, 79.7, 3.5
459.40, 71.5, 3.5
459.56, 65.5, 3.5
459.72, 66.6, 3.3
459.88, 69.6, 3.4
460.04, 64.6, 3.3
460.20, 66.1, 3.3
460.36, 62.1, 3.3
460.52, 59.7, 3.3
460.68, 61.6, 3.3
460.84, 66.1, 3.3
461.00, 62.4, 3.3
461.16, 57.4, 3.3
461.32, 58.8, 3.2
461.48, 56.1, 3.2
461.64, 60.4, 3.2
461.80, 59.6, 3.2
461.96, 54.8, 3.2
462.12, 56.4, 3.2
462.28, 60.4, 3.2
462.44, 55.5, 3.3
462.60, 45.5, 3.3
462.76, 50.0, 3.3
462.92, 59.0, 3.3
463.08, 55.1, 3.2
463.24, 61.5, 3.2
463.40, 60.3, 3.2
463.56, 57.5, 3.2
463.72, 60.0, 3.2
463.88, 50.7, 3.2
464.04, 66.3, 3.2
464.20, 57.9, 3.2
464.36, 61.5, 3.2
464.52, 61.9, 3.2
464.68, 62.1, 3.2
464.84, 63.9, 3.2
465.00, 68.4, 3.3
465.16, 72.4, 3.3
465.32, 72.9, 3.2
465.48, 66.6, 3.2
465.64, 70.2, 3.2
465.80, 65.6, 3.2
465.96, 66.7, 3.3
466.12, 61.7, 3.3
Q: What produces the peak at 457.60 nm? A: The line Lyman alpha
